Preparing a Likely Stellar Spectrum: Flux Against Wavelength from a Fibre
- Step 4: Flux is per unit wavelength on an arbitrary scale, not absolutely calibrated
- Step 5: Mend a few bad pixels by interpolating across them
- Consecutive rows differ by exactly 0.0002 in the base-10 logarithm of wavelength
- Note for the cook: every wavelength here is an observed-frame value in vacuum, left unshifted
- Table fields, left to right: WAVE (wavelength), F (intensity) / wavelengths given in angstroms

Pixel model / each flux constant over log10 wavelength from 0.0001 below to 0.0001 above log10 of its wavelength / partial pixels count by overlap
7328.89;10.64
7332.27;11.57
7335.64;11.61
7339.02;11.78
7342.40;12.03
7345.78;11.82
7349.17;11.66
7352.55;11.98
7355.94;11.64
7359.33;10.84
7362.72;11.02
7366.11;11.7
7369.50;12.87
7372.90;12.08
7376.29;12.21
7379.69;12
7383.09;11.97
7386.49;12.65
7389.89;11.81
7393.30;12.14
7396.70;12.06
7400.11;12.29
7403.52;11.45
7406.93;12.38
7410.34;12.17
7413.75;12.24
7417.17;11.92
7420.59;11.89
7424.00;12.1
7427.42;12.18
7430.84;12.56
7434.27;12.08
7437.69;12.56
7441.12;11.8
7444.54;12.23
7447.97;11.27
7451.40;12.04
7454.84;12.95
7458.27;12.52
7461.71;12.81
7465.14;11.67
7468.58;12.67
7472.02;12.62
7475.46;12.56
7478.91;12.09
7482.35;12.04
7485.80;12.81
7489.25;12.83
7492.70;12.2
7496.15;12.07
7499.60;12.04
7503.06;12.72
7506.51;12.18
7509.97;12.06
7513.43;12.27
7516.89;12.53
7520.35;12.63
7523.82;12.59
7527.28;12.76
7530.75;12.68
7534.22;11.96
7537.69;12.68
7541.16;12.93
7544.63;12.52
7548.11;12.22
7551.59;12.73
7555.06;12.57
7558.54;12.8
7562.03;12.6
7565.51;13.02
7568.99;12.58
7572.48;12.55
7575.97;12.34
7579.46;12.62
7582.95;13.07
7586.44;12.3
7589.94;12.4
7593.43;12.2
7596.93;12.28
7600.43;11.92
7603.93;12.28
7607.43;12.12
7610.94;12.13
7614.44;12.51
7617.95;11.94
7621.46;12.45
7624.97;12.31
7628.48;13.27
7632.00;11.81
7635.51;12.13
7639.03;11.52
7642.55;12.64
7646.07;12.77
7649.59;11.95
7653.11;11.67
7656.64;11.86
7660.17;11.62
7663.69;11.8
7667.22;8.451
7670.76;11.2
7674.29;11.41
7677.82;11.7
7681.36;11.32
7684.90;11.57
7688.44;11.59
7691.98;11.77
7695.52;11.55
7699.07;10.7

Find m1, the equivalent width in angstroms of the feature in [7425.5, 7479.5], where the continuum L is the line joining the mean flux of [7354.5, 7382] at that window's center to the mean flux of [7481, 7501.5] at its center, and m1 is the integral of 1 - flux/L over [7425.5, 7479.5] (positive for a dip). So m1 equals -0.6 angstroms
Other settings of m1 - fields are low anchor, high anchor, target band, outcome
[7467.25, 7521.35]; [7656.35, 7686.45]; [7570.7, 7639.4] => -4.1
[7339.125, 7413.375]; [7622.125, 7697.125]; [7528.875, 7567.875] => -2.6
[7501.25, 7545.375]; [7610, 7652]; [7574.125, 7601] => -0.1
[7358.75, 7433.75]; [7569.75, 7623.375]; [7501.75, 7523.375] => -0.3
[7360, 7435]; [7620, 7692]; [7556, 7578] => -1.5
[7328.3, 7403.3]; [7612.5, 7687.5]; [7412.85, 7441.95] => -0.8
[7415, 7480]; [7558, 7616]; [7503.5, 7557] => -0.6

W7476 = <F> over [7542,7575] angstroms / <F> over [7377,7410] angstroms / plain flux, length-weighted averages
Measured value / 1.0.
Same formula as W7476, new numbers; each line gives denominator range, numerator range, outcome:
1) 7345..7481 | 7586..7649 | 1.01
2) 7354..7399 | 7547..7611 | 1.05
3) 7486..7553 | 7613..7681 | 0.95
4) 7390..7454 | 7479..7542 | 1.03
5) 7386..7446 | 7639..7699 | 0.95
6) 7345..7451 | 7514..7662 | 1.03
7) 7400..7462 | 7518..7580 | 1.04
